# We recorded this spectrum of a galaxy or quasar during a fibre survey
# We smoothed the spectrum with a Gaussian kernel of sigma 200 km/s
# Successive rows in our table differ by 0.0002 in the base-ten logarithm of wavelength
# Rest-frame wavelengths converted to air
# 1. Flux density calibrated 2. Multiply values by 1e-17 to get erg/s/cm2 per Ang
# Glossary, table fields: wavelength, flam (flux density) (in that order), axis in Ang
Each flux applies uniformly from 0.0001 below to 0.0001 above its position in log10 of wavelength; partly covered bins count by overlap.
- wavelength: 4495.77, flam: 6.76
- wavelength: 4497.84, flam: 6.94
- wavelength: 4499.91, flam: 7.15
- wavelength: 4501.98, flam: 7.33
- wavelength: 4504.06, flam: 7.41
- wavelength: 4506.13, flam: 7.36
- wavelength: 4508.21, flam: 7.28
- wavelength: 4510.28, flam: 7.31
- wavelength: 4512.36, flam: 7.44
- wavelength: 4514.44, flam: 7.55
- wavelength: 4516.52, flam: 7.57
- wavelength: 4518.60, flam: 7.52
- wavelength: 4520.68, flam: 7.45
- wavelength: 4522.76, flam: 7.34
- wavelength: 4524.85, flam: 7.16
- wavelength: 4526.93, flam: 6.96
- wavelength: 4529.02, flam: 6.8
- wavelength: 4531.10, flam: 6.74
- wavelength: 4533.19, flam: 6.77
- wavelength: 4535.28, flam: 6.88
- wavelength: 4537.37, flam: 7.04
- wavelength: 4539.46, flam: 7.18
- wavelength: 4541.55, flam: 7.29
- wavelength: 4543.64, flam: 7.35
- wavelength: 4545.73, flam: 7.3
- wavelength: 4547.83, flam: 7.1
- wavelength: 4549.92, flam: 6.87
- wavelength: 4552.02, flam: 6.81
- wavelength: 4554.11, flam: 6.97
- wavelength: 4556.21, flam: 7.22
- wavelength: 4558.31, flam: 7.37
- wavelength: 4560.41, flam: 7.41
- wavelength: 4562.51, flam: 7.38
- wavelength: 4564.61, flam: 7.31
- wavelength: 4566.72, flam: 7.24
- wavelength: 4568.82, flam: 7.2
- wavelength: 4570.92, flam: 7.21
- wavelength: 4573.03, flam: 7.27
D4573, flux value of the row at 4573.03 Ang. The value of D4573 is 7.27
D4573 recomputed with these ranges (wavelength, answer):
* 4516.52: 7.57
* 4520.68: 7.45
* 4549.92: 6.87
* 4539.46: 7.18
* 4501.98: 7.33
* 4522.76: 7.34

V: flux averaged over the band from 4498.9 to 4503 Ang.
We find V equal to 7.25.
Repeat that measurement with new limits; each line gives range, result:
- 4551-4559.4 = 7.1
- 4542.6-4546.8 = 7.32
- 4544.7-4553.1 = 7.02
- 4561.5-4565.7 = 7.33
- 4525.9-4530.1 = 6.88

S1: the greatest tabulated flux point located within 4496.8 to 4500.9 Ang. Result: 7.15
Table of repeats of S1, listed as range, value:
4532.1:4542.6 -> 7.29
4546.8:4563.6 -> 7.41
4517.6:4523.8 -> 7.52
